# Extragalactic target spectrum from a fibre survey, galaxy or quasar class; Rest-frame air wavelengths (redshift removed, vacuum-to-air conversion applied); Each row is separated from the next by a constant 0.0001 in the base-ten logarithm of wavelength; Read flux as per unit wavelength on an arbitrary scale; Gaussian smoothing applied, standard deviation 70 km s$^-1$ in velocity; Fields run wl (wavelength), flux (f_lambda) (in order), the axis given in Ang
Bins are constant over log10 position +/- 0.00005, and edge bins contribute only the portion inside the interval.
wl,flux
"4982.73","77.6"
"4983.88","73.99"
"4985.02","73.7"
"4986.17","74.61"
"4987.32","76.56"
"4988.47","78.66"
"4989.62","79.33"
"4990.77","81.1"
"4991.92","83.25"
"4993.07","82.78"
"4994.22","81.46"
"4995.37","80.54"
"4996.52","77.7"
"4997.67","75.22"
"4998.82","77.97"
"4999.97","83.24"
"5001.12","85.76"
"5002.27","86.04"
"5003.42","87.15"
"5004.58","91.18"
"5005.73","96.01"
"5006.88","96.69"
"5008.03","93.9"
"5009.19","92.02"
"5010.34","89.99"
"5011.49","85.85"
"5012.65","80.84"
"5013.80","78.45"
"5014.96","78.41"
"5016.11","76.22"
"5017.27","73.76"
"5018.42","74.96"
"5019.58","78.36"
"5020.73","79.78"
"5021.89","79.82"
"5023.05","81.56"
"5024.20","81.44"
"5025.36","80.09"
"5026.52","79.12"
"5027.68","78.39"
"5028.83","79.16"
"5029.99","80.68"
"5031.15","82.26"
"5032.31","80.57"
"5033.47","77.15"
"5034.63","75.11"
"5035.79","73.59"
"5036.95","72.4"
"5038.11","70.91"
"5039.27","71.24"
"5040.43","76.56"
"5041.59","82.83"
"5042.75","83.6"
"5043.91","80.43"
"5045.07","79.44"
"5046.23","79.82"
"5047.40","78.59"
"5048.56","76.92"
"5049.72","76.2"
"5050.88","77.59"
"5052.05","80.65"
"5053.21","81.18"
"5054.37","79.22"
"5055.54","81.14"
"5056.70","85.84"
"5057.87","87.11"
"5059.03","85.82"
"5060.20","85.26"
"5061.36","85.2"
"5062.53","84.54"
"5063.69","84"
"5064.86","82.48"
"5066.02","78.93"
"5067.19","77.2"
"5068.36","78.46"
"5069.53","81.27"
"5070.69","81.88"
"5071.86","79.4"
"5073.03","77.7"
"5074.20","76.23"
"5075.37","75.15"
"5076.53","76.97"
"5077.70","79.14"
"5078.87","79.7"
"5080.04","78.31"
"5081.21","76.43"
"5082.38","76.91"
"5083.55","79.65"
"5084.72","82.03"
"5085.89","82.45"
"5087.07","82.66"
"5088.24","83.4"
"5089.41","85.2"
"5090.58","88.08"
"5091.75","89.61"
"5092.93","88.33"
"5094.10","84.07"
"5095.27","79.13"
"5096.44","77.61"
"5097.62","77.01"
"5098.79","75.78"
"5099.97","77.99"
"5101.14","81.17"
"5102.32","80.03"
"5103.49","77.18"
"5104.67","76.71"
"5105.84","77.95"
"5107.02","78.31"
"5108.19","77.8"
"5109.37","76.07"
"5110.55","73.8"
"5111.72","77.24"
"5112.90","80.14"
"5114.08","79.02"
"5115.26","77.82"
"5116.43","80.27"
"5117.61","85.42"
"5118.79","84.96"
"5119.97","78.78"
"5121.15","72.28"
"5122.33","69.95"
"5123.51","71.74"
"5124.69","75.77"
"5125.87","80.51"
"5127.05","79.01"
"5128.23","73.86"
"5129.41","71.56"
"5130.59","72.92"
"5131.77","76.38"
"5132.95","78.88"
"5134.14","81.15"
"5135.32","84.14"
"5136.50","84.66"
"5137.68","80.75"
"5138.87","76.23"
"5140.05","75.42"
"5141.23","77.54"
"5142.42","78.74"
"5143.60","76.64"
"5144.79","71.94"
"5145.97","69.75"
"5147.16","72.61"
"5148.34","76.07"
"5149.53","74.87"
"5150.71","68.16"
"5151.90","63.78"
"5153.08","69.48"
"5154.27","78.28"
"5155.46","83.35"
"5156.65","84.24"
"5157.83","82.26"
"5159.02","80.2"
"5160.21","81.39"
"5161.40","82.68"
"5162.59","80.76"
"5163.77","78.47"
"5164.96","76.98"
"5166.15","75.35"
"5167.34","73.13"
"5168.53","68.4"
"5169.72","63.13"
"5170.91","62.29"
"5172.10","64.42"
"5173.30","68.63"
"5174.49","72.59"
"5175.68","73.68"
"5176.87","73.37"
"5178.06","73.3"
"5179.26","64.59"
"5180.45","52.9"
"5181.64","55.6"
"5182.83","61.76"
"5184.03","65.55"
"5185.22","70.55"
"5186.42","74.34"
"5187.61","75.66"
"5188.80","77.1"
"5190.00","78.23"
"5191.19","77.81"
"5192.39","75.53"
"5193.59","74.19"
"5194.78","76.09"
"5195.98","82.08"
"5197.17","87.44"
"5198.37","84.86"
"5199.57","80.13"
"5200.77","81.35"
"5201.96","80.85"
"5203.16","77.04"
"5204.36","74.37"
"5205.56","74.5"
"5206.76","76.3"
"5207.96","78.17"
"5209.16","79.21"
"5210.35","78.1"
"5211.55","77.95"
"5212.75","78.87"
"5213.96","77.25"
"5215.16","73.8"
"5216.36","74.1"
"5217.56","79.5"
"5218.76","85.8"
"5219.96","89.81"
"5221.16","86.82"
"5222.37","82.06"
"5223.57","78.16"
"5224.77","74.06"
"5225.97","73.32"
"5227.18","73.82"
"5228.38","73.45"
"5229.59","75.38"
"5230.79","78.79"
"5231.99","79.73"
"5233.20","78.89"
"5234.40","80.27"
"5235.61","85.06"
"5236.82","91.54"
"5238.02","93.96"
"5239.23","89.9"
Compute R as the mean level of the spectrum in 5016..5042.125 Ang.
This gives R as 77.6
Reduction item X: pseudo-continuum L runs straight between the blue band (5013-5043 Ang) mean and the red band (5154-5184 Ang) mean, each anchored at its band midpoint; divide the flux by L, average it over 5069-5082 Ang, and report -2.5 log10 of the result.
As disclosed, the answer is -0.03 mag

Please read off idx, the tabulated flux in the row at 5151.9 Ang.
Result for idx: 63.78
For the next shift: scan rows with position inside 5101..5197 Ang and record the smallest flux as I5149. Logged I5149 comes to 52.9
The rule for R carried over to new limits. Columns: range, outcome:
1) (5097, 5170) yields 76.9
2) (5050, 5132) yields 79.6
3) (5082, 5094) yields 83.9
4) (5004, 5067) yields 81.1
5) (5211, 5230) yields 78.4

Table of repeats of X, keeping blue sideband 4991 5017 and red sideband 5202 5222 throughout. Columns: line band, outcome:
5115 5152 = 0.062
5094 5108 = 0.047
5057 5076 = 0.019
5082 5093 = -0.020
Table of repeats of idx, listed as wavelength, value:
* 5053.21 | 81.18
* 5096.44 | 77.61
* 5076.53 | 76.97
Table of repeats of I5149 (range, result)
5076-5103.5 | 75.78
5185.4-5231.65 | 73.32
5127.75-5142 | 71.56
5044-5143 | 69.95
